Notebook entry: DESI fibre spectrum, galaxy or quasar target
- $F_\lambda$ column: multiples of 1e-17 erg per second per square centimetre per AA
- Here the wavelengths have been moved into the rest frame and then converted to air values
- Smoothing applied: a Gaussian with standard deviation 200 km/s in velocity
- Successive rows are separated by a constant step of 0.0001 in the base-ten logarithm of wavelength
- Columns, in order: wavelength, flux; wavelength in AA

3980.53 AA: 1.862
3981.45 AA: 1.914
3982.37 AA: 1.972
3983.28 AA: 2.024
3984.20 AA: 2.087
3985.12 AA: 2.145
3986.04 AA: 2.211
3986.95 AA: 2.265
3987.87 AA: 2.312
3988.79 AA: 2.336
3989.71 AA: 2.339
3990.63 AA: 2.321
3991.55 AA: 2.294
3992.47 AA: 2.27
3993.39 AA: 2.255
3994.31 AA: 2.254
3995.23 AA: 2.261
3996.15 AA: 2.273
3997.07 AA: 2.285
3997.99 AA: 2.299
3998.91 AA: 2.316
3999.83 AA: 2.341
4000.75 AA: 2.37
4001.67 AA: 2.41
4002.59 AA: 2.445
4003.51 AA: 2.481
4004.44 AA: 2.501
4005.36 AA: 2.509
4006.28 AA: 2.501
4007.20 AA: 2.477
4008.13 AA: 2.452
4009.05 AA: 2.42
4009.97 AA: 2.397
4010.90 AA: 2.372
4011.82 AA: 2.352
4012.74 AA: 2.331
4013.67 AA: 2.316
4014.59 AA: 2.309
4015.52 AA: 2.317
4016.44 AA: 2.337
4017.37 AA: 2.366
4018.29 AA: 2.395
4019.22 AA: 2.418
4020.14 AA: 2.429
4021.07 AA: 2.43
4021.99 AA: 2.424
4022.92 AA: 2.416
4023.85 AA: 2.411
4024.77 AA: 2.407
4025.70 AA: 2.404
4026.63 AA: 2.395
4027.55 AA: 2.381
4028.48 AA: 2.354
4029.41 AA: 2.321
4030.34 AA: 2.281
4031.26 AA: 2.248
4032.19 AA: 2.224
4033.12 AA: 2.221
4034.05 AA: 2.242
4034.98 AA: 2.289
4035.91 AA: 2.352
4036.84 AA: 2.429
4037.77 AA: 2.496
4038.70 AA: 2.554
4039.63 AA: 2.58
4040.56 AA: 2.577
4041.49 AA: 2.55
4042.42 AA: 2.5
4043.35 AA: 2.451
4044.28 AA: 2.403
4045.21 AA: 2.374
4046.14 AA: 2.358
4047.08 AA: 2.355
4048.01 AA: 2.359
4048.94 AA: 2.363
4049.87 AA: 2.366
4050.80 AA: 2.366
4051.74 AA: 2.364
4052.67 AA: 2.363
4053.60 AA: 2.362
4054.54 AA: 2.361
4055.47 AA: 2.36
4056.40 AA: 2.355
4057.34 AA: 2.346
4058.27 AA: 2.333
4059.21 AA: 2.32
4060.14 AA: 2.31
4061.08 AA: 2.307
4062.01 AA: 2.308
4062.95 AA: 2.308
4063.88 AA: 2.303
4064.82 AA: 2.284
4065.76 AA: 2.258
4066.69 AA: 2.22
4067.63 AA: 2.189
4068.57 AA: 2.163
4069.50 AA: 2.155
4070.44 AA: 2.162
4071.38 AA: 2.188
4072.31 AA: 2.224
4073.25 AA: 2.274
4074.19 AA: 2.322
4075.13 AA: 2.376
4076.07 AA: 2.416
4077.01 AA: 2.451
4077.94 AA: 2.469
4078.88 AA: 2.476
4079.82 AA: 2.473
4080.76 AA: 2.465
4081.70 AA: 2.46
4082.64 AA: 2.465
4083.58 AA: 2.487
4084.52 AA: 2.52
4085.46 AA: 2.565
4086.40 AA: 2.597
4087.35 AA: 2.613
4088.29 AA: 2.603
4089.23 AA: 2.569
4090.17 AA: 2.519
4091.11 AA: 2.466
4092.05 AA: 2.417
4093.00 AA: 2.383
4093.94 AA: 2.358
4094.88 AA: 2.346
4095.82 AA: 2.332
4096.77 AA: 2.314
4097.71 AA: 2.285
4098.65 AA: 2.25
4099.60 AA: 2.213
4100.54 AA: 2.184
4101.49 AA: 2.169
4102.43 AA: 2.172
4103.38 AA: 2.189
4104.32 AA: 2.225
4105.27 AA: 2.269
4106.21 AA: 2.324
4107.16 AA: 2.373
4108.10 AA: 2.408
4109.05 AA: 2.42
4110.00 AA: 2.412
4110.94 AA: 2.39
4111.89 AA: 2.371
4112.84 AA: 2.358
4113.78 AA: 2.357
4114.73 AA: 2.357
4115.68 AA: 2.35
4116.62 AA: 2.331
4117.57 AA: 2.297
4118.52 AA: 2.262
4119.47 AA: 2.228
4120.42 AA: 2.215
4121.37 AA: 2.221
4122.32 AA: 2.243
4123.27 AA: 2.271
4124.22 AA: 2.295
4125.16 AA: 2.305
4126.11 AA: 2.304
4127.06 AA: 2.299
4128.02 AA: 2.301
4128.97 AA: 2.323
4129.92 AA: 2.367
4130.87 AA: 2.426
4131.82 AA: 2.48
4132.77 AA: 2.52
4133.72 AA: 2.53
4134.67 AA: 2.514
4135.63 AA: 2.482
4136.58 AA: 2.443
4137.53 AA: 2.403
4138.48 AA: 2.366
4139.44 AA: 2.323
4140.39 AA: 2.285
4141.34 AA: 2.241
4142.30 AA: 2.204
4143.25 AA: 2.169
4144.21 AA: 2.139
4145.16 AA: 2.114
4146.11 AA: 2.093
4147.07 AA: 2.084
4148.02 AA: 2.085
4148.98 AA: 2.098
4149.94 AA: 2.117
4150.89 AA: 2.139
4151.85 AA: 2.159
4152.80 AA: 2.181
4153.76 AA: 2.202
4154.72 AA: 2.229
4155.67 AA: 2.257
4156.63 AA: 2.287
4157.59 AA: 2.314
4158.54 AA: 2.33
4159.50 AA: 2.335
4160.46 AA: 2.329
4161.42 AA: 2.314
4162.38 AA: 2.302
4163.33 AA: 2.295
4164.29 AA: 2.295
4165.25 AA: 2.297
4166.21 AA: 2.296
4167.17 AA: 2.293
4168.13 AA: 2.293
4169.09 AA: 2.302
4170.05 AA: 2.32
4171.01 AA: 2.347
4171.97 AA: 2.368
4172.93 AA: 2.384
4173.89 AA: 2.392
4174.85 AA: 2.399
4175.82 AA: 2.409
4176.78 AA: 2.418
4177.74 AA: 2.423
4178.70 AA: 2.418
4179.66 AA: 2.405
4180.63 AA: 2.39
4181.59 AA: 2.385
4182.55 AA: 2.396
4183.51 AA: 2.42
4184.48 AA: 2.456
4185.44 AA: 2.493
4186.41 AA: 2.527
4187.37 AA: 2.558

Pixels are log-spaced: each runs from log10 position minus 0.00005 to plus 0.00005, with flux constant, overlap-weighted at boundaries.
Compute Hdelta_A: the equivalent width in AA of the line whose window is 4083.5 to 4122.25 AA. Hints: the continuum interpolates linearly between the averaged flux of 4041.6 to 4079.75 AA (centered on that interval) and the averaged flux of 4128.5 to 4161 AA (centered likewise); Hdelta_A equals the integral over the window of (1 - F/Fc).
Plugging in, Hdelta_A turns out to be -0.8 AA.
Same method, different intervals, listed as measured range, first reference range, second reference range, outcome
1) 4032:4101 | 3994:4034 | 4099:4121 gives -1.32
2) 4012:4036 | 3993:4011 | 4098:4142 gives 0.25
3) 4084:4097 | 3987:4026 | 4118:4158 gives -0.94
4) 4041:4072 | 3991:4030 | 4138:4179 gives 0.21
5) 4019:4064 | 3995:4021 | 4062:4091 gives 0.15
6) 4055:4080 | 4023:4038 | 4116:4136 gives 0.36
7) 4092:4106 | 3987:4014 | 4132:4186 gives 0.36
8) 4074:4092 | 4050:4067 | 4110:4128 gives -1.35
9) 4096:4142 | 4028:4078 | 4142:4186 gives -0.29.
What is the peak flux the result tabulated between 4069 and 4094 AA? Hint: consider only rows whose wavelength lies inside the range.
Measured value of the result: 2.613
